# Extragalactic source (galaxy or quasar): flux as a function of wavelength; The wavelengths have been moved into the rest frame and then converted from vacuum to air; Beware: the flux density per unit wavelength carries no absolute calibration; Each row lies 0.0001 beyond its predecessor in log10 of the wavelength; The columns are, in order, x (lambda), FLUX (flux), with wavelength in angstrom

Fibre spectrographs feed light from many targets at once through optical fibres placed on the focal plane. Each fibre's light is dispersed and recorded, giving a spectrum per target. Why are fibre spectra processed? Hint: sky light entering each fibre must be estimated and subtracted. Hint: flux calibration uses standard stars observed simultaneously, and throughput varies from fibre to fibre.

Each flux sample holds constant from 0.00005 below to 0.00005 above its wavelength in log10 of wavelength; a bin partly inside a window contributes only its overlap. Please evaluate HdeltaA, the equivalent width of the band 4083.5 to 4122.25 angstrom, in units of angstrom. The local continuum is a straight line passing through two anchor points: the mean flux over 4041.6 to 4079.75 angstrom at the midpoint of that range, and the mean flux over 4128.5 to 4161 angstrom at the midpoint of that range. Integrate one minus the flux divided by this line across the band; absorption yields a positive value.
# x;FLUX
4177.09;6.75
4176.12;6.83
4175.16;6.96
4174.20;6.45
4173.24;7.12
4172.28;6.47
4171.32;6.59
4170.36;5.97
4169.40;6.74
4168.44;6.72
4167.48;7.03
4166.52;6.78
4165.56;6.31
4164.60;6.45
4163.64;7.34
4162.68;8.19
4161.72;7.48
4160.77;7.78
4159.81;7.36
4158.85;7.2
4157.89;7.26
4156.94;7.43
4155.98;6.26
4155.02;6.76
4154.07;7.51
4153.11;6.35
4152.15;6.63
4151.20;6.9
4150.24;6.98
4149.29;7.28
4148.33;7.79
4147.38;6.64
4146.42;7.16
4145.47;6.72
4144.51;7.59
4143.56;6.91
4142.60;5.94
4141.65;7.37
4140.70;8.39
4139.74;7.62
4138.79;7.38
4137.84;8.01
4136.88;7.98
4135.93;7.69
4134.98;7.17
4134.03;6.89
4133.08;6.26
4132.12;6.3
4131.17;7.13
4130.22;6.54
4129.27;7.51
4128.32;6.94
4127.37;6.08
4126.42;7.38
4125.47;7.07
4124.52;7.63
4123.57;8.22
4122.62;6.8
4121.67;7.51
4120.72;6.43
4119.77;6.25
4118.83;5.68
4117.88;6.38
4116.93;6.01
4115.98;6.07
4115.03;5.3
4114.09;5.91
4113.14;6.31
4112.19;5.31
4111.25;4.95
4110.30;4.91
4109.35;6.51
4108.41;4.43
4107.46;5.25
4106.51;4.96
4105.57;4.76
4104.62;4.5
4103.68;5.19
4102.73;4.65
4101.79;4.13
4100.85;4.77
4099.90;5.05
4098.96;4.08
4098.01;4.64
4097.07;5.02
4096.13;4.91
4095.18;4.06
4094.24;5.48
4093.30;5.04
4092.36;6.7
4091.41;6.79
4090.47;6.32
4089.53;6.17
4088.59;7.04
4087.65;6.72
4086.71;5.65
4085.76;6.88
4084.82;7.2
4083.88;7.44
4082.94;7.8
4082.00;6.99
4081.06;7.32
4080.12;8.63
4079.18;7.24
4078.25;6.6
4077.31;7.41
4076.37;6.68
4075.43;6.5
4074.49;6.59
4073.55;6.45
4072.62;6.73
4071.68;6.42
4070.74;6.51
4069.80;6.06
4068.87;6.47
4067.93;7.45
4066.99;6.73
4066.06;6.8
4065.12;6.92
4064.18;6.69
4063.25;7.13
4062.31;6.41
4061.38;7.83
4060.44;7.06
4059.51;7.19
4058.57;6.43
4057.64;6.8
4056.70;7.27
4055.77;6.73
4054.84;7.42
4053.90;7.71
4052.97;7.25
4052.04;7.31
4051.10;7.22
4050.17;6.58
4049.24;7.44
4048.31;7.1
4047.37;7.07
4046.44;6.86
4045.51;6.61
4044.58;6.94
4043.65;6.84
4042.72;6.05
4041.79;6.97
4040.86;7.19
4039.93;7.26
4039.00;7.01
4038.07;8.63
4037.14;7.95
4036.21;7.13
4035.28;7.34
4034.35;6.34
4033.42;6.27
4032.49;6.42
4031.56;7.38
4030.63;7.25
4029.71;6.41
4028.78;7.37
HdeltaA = 7.6 angstrom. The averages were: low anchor 6.89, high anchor 7.13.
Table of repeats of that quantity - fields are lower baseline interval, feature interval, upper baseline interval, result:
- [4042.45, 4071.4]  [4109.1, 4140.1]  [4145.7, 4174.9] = 1.3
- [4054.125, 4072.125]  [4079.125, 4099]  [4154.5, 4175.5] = 1.7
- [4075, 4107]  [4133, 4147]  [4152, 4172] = -1.4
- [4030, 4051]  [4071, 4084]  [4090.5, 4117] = -2.4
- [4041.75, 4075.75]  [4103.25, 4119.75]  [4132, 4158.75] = 3.7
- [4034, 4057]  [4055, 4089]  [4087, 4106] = -4.2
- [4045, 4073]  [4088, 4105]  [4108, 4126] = 3.2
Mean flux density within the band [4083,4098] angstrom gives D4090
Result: 6.1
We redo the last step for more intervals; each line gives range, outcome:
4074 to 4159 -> 6.45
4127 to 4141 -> 7.18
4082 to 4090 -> 6.87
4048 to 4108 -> 6.39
